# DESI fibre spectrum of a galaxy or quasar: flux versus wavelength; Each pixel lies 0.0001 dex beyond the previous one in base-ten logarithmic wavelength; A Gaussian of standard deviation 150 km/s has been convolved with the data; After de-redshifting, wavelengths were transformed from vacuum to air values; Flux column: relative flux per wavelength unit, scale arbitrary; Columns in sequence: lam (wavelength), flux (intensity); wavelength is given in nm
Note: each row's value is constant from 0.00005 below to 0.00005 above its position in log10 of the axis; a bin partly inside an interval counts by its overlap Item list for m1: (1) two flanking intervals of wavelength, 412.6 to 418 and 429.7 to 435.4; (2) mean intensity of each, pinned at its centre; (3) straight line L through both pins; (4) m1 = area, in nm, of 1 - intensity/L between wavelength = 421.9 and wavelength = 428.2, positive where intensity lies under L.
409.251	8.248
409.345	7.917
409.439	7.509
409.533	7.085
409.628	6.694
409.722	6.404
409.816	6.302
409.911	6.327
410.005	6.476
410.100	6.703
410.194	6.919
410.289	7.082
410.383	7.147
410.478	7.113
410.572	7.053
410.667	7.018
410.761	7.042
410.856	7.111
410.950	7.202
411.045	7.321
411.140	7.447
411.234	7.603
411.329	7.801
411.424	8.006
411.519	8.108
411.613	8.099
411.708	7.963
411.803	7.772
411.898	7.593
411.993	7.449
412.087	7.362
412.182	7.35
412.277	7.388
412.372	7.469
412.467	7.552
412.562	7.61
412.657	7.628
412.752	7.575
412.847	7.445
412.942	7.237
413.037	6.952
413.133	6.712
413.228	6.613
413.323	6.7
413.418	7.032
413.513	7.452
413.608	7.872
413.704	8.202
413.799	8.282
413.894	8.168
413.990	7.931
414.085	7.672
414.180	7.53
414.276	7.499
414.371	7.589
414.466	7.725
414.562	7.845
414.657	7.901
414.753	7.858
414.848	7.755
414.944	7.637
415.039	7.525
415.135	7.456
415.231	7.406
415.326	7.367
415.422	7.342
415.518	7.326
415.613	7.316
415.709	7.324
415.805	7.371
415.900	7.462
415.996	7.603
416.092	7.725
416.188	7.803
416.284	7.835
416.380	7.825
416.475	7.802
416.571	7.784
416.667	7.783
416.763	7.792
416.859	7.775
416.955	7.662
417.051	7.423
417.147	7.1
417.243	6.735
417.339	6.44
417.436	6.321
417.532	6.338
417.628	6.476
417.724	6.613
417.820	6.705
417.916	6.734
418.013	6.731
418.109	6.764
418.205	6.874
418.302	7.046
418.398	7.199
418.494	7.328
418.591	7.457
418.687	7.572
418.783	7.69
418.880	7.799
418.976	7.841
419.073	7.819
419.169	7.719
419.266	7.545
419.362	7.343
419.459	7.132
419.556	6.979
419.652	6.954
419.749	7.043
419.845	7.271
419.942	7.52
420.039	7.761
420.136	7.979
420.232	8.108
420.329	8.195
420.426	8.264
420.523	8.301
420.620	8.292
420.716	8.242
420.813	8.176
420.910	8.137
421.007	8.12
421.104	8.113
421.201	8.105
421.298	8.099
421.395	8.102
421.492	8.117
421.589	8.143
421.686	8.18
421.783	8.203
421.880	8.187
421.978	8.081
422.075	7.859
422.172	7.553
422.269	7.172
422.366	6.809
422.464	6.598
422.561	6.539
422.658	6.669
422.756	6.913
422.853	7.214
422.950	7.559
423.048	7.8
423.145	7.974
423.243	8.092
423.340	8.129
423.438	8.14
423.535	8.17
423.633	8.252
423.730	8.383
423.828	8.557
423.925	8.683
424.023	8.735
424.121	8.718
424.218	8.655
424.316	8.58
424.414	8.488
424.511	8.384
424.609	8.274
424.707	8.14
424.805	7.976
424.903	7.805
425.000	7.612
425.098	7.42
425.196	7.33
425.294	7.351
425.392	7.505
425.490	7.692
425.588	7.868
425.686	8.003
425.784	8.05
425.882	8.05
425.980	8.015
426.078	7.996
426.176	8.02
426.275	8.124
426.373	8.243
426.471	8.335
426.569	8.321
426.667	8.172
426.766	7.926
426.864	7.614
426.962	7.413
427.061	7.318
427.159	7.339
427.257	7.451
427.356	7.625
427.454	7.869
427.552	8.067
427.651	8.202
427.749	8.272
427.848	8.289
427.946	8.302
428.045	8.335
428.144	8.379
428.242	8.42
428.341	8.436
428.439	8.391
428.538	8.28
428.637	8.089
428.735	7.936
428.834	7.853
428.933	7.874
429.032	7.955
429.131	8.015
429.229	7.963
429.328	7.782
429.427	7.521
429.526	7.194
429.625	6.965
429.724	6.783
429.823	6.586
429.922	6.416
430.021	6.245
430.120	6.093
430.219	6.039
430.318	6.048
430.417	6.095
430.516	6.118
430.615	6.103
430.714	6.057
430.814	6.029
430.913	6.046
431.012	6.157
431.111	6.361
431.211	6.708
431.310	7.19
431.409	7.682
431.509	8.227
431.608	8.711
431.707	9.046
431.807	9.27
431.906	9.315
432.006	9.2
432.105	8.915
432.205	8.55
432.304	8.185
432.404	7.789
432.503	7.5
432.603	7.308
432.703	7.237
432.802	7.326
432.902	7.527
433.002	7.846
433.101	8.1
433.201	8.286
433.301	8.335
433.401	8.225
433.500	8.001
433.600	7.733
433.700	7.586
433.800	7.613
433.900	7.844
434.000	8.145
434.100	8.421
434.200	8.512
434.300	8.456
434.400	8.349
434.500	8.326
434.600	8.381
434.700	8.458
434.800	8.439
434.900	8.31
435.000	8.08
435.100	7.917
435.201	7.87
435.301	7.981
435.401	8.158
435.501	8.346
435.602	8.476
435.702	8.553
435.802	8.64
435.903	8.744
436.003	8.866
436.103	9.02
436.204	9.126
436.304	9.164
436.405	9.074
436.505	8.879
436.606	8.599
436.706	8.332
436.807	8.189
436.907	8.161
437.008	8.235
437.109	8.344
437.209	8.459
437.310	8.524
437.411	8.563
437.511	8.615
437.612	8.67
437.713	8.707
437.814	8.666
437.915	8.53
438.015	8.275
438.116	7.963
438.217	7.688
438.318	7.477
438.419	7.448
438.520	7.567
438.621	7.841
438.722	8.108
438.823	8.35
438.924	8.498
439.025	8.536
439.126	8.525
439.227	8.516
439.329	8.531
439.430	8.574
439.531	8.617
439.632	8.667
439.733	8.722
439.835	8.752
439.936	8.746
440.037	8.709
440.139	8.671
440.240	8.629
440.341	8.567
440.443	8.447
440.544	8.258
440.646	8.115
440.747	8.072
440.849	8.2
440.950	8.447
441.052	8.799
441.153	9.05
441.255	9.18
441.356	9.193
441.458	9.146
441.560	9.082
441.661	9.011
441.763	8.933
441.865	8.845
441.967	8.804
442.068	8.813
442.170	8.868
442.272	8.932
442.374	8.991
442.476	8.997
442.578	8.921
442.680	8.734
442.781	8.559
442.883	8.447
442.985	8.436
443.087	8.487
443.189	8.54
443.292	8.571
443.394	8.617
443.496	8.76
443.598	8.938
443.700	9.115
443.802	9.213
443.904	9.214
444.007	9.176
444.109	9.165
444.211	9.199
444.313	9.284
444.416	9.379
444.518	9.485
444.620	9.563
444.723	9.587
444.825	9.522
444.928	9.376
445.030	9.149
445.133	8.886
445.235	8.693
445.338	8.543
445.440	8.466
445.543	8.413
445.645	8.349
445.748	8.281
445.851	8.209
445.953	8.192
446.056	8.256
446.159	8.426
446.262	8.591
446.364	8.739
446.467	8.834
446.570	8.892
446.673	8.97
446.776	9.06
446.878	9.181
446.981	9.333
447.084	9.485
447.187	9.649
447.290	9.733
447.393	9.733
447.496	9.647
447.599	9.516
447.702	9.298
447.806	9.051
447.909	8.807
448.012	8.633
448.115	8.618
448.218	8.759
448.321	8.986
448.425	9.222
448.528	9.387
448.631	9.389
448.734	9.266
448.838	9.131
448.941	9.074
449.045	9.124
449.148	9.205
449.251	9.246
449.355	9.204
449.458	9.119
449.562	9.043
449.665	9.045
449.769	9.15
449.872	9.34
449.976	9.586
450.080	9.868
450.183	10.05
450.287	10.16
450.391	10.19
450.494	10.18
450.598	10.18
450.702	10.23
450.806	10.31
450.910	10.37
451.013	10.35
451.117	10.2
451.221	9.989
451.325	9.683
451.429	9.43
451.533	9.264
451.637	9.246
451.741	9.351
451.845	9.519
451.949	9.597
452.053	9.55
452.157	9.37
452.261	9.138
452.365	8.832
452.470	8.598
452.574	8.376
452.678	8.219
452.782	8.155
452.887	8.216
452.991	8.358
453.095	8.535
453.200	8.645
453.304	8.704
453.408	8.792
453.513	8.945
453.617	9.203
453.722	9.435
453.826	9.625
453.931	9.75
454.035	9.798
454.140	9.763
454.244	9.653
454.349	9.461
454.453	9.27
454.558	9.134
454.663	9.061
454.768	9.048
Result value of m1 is -0.31 nm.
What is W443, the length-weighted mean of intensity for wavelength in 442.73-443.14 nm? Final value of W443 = 8.5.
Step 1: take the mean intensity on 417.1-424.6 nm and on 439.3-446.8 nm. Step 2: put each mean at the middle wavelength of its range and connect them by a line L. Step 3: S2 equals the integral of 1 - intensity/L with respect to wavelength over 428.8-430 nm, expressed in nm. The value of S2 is 0.11 nm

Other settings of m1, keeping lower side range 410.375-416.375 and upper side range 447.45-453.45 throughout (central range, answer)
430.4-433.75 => 0.312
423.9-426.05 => 0.004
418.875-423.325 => 0.097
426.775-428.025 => 0.054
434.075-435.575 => 0.048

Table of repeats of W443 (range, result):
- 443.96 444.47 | 9.25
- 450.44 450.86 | 10.2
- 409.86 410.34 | 6.7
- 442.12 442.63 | 8.93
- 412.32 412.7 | 7.56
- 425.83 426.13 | 8.03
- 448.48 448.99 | 9.25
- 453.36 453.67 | 8.96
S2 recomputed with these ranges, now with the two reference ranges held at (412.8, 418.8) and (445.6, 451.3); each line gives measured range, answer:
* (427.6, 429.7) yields 0.031 nm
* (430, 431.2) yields 0.307 nm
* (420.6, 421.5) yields -0.055 nm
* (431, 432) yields 0.037 nm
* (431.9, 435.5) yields 0.136 nm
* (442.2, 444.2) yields 0.032 nm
